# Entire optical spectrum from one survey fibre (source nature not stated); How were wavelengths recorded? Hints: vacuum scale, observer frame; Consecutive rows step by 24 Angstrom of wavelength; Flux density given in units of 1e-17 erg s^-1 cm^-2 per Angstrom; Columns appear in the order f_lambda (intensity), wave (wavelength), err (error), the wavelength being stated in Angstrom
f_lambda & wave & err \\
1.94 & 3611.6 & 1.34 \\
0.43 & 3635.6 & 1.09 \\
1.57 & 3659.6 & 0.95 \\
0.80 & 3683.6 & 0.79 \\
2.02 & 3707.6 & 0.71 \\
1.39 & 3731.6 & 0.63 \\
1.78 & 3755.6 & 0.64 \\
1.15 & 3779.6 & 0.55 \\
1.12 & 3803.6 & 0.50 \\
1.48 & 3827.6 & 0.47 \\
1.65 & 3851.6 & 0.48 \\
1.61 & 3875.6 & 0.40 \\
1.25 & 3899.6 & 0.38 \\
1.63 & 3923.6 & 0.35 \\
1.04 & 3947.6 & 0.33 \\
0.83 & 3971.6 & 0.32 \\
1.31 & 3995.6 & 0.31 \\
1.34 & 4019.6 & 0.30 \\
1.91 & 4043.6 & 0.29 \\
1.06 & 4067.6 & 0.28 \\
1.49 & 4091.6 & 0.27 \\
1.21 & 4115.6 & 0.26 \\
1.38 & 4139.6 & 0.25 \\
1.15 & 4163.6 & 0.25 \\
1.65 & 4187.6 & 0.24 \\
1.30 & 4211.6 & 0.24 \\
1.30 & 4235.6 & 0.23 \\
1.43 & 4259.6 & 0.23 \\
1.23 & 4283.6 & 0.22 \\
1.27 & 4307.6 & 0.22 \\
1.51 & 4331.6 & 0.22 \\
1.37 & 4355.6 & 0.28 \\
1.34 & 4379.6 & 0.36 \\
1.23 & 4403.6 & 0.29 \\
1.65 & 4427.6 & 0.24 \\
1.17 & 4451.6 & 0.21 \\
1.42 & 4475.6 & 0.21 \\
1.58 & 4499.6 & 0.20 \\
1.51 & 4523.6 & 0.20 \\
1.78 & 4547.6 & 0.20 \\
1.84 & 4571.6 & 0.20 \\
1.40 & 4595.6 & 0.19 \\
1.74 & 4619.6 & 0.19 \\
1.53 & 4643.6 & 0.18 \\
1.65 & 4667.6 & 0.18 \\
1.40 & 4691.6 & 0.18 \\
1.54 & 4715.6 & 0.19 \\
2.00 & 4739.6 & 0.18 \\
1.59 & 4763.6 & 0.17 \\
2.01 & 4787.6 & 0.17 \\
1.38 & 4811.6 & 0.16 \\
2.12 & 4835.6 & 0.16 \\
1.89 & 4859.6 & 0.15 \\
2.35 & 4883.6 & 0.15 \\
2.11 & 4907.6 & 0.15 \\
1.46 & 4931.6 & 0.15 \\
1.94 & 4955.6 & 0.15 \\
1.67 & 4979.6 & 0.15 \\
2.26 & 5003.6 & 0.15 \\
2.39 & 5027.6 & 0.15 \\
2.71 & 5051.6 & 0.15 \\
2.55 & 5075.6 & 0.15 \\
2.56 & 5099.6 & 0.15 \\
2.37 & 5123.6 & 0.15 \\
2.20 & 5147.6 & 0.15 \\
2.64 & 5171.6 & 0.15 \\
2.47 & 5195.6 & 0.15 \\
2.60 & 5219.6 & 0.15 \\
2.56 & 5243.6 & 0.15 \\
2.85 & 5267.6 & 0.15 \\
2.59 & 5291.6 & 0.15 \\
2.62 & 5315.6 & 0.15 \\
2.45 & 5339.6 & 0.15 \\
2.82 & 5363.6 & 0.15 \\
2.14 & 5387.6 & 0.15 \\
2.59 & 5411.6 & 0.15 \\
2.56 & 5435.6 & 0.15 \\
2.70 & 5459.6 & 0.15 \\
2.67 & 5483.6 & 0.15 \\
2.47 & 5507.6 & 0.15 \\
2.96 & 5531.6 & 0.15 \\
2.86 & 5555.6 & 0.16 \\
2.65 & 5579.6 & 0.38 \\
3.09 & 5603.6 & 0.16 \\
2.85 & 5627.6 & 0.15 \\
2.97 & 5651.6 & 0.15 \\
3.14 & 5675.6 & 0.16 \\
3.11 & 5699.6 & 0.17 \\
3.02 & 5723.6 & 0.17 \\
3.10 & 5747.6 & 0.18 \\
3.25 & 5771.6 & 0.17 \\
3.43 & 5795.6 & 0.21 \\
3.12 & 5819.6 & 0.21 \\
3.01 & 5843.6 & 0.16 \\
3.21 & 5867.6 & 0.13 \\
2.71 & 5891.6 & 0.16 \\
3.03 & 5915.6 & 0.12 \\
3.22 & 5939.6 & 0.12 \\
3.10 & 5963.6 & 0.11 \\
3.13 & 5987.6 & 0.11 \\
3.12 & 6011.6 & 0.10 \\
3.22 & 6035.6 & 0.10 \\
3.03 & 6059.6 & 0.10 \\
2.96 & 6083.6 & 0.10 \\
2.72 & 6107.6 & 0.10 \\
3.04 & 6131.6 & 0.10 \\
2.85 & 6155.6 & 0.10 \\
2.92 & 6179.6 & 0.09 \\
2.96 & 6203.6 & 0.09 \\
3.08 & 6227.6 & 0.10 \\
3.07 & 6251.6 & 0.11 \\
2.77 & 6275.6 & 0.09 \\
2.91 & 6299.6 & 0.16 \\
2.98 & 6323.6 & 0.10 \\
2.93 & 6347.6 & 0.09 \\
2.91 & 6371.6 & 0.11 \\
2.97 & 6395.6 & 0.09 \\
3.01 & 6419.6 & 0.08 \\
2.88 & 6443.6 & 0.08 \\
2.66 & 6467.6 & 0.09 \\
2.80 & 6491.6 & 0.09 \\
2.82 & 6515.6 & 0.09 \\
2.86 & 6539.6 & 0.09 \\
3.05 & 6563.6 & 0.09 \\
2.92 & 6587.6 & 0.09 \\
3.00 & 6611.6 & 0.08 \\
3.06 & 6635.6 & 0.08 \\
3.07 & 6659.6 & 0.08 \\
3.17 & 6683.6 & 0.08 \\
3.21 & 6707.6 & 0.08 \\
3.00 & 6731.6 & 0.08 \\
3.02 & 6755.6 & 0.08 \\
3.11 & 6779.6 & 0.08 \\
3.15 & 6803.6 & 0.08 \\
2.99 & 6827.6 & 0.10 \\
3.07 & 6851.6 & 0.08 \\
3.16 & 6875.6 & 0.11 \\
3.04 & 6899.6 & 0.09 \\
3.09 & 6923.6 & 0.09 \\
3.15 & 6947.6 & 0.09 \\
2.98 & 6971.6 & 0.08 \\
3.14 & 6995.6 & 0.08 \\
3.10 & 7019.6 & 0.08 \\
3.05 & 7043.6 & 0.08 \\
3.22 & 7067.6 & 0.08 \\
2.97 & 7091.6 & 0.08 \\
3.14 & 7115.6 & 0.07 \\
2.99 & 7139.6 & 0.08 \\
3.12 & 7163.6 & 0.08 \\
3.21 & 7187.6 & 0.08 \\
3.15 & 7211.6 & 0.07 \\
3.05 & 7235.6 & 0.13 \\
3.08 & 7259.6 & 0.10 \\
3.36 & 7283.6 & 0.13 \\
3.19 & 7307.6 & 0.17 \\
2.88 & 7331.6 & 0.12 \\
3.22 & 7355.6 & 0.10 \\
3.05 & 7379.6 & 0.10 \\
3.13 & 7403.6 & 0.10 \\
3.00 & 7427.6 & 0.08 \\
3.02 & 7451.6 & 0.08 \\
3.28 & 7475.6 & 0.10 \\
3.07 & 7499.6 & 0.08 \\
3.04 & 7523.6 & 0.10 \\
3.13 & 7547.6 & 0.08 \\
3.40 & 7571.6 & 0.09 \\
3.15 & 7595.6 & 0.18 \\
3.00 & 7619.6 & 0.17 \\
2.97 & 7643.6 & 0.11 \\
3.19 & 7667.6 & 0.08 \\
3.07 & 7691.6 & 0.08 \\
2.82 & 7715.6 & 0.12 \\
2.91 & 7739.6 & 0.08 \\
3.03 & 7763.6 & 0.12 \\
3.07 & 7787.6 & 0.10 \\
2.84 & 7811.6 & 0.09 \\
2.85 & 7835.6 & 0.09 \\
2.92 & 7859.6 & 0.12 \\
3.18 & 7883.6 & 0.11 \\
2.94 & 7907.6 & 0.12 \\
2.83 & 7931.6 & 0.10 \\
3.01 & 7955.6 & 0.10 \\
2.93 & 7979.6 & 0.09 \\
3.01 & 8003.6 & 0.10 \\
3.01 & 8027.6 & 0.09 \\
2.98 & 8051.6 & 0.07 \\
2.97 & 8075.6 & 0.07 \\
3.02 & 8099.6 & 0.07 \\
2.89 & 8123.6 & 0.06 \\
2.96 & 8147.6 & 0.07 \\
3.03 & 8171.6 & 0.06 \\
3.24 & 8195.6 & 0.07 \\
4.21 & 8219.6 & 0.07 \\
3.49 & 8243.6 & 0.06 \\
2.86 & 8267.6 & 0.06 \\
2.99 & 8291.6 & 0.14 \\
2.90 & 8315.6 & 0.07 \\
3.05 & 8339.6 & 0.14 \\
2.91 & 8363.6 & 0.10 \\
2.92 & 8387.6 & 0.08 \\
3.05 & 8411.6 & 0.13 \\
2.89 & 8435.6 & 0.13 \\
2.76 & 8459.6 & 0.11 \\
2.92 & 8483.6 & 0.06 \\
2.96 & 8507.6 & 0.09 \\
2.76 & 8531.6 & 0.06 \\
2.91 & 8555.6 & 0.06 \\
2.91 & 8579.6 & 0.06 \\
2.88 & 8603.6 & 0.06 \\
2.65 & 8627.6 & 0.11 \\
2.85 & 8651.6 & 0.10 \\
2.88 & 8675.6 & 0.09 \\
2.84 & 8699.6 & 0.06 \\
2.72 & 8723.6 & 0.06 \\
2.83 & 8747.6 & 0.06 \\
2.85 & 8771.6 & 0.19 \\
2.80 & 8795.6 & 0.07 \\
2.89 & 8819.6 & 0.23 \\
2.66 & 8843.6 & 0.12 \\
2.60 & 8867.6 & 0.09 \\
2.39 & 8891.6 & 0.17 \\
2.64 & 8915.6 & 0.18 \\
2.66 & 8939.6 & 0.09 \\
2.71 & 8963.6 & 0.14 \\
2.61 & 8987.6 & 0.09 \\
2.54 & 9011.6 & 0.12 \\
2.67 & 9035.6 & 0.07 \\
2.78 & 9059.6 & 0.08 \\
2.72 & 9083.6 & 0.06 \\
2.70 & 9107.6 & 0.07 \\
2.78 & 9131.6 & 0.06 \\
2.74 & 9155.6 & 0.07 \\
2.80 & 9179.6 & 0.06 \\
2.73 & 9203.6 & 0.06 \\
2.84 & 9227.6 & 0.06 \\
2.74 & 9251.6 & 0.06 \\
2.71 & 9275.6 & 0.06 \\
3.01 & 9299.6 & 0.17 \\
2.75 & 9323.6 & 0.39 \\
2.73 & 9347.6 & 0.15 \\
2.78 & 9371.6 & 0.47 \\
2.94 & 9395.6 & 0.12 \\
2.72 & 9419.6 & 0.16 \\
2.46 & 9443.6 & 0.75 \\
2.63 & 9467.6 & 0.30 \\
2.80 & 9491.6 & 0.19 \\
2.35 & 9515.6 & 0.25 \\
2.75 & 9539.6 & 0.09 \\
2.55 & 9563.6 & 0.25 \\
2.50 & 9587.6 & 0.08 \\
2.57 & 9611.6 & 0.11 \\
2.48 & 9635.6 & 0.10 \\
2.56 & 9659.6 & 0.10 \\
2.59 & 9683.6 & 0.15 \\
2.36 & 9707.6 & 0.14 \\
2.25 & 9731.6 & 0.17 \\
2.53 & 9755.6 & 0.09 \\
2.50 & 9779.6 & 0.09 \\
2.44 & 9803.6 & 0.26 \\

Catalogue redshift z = 0.25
